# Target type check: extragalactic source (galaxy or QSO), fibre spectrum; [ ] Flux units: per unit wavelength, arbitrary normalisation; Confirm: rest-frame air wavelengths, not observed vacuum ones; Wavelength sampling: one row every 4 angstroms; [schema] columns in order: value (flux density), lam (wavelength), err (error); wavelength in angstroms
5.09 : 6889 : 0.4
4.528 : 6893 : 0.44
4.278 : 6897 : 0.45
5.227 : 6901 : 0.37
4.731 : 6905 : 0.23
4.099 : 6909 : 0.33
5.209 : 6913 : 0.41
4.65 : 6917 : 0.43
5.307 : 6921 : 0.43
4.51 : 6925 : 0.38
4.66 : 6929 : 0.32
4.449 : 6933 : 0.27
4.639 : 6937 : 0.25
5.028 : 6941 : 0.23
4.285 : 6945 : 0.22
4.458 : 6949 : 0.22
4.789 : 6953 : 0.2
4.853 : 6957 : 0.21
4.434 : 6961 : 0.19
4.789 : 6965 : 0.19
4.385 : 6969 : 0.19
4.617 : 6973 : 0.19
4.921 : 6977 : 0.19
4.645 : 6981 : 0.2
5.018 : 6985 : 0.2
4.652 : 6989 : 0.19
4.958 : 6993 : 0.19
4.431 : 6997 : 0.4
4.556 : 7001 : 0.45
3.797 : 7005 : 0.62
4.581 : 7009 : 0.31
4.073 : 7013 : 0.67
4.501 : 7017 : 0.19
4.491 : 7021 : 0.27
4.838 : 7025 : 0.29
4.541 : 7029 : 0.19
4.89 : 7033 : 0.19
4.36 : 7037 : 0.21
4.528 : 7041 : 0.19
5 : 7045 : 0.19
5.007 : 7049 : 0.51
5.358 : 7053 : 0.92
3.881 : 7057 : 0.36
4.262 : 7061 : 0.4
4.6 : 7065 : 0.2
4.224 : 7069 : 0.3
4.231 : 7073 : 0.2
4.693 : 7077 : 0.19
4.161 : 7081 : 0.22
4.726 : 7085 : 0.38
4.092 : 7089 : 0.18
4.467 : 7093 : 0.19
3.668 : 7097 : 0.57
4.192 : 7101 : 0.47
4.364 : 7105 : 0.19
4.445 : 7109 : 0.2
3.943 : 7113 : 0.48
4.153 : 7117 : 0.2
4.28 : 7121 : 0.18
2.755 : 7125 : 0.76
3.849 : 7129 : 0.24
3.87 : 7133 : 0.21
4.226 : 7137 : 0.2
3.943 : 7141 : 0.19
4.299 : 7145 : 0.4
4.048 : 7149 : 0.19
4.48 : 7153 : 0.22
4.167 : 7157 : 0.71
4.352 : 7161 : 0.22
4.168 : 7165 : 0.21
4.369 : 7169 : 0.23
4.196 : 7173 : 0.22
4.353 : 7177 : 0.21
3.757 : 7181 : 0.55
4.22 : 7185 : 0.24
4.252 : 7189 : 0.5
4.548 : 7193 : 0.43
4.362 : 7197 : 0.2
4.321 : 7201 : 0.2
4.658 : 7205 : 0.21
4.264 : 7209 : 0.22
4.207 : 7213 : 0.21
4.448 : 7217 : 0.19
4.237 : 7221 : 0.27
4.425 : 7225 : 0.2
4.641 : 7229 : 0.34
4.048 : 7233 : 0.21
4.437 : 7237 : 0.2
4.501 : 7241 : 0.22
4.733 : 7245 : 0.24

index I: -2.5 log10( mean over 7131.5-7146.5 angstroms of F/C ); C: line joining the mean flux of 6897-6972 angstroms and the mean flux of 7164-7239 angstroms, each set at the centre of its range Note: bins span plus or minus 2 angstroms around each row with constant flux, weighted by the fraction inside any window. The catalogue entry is 0.08 mag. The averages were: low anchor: 4.68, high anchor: 4.31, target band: 4.08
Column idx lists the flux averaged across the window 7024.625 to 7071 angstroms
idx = 4.62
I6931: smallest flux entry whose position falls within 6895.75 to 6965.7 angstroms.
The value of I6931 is 4.099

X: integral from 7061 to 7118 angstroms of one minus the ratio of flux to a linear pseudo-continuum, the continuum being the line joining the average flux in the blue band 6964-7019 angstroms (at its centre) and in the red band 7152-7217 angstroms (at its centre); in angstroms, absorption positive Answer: 1.8 angstroms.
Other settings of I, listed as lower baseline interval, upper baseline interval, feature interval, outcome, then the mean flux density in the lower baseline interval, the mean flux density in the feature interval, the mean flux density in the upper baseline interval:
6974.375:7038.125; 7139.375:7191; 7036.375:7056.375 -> -0.08 mag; 4.58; 4.82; 4.2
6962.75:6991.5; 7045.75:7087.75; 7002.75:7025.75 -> 0.07 mag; 4.72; 4.36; 4.52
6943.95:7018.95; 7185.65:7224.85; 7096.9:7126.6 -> 0.11 mag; 4.57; 4.01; 4.36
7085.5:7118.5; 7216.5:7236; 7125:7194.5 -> 0.03 mag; 4.19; 4.14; 4.36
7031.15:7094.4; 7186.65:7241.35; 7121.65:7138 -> 0.21 mag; 4.53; 3.69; 4.38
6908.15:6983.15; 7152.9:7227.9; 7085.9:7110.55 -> 0.06 mag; 4.68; 4.22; 4.3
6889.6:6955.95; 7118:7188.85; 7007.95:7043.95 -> -0.03 mag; 4.69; 4.54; 4.08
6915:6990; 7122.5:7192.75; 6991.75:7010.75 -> 0.03 mag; 4.69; 4.44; 4.09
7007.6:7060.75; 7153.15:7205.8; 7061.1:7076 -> 0.04 mag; 4.61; 4.36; 4.28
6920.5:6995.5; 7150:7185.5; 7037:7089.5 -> -0.02 mag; 4.69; 4.53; 4.22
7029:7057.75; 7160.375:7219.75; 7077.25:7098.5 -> 0.08 mag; 4.74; 4.27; 4.3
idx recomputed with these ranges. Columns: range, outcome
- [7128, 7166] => 4.15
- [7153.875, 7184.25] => 4.21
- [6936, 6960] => 4.67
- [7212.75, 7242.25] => 4.37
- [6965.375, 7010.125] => 4.6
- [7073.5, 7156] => 4.13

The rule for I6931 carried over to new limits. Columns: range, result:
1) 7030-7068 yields 3.881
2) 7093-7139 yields 2.755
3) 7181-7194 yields 3.757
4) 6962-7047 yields 3.797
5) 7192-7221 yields 4.207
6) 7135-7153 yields 3.943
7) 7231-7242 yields 4.048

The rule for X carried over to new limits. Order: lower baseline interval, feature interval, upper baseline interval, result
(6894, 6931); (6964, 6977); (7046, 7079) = 0.1 angstroms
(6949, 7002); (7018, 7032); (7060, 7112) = -0.4 angstroms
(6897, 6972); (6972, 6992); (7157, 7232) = -0.7 angstroms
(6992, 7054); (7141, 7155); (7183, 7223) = 0.6 angstroms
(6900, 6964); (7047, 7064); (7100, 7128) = -1.6 angstroms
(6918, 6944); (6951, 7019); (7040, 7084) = 1.1 angstroms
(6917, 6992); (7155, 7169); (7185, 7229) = 0.6 angstroms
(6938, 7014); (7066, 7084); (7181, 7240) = 0.5 angstroms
